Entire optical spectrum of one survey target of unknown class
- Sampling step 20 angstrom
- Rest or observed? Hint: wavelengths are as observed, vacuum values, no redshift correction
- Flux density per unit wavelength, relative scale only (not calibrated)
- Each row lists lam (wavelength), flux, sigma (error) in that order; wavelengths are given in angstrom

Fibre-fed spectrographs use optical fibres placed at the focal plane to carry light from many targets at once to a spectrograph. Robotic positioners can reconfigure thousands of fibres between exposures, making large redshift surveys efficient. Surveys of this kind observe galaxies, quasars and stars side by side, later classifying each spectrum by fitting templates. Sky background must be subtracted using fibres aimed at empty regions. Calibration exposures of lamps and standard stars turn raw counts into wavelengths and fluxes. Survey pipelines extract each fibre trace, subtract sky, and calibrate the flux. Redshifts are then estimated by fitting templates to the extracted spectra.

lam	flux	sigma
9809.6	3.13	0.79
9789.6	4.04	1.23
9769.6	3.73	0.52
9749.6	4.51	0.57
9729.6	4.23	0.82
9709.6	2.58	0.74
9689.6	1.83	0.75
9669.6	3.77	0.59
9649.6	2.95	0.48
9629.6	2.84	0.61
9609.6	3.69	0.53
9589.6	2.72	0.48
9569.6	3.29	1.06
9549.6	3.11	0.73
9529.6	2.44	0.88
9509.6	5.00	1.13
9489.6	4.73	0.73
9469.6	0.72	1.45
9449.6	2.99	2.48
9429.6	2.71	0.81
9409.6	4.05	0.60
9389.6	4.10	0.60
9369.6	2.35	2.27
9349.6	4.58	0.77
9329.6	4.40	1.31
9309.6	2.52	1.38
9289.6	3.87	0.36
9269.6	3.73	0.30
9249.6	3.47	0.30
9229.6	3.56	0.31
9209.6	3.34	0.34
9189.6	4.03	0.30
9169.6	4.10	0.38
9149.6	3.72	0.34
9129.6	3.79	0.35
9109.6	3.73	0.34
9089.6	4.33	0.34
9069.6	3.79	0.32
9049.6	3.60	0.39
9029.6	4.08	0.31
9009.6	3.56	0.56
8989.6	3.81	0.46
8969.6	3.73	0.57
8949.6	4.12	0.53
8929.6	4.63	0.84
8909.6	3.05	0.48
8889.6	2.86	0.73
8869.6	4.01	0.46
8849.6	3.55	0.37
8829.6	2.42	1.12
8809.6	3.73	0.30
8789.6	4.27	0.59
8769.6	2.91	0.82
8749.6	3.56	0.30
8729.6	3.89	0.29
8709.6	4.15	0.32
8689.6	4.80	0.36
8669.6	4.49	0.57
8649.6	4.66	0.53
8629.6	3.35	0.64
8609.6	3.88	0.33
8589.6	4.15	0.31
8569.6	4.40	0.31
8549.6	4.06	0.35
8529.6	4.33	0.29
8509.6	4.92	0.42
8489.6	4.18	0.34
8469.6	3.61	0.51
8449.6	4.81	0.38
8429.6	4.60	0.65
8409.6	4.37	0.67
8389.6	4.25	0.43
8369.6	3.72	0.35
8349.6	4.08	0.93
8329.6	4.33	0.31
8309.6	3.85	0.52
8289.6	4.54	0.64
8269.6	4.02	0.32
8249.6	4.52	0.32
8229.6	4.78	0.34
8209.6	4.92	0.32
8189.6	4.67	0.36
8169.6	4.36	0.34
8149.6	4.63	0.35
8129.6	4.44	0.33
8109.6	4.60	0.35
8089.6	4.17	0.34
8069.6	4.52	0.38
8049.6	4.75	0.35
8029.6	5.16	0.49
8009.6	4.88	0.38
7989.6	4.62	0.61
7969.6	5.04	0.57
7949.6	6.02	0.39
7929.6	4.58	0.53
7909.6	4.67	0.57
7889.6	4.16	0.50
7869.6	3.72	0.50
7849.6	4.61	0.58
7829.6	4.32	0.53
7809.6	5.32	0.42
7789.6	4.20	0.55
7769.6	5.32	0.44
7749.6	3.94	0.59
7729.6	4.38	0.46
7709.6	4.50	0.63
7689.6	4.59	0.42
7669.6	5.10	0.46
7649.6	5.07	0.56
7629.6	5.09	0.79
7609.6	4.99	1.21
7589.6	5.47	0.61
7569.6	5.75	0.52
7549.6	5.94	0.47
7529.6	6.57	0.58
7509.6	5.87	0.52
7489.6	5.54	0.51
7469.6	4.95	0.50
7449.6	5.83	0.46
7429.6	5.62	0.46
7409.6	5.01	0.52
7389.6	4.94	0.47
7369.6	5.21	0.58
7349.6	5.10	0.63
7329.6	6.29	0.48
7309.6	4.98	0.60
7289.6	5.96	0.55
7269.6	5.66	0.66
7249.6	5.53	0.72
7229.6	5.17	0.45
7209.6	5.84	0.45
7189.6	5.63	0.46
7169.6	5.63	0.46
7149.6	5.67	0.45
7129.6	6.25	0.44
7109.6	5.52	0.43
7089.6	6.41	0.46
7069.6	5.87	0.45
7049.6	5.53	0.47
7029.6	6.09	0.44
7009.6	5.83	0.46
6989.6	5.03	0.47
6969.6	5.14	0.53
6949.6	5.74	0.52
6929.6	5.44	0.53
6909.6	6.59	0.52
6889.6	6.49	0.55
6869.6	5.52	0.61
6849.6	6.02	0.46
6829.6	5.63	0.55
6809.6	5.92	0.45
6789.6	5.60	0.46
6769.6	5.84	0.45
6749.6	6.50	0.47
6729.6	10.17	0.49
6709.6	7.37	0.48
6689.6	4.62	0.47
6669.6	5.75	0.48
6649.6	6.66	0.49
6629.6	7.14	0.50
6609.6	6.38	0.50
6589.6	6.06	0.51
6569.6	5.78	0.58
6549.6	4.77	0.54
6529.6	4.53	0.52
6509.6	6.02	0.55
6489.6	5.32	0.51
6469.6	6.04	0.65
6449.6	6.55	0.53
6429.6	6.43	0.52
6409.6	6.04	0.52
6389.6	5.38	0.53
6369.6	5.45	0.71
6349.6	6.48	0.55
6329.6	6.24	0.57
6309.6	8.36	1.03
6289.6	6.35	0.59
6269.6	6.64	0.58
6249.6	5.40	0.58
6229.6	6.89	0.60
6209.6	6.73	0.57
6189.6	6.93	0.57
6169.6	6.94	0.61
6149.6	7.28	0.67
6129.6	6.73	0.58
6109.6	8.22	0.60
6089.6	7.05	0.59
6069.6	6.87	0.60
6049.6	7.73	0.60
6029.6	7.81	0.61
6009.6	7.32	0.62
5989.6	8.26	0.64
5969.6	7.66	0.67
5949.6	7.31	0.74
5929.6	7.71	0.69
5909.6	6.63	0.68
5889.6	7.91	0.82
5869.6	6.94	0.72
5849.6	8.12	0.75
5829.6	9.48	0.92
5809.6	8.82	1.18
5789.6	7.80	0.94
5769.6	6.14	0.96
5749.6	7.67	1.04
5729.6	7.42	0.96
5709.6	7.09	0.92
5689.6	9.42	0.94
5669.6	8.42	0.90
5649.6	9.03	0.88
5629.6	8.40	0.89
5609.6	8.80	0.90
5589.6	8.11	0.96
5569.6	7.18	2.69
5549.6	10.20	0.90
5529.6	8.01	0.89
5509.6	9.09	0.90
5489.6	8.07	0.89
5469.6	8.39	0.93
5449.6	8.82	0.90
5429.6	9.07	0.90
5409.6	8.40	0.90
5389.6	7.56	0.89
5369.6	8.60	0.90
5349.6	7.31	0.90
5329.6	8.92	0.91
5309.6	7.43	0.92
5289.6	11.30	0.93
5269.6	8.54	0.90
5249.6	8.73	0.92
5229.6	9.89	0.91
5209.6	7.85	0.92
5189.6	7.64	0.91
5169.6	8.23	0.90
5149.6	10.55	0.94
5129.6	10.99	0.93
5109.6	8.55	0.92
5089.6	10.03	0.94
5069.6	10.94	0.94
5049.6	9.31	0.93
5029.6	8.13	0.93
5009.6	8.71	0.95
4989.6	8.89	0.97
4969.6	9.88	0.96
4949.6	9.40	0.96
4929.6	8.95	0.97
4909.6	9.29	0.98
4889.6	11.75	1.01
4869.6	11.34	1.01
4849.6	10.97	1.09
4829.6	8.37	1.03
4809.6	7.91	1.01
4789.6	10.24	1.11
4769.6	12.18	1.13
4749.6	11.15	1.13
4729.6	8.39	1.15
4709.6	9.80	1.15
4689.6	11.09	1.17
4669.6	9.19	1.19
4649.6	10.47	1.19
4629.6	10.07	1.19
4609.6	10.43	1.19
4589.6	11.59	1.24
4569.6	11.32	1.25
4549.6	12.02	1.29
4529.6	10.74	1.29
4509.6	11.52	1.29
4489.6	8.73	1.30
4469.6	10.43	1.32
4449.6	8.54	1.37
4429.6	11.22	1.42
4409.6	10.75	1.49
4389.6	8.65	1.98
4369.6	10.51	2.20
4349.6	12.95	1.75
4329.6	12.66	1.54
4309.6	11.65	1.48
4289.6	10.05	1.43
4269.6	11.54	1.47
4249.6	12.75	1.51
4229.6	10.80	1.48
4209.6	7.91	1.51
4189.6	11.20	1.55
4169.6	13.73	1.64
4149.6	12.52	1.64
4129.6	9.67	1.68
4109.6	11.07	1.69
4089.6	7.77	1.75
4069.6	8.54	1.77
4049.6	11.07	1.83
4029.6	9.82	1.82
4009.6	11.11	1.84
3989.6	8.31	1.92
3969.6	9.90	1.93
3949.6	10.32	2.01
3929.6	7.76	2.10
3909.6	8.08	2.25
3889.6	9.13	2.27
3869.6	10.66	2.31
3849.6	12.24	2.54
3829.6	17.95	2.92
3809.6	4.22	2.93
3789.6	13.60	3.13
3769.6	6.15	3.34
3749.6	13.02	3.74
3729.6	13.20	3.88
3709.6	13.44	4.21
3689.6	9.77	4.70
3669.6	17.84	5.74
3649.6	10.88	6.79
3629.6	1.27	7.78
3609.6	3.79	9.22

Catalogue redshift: 0.03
